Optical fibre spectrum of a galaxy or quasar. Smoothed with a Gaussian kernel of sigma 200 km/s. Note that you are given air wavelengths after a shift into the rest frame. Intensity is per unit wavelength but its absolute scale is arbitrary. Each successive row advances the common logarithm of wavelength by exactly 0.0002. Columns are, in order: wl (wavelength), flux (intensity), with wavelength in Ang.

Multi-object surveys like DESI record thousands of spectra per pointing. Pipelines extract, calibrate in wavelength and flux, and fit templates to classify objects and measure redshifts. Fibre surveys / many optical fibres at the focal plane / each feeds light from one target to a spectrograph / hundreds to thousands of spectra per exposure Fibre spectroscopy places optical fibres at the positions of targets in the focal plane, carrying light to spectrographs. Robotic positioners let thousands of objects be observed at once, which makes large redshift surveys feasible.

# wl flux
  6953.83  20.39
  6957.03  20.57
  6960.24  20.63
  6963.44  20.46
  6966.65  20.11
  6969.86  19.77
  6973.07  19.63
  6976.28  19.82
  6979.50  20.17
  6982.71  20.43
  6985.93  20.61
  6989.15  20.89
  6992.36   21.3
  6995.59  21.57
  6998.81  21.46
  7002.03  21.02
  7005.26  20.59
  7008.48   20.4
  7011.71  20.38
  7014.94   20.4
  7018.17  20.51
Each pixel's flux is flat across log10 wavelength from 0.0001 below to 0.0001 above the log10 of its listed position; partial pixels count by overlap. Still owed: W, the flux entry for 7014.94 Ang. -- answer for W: 20.4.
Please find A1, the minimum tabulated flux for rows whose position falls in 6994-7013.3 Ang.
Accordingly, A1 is 20.38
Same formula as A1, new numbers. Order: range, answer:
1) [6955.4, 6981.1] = 19.63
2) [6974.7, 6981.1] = 19.82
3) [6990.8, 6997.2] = 21.3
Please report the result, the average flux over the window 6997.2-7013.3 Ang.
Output 20.8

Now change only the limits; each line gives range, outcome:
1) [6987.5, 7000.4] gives 21.3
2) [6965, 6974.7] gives 19.8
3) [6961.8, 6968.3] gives 20.3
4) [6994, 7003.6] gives 21.4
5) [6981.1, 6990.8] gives 20.7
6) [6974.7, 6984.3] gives 20.1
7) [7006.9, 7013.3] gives 20.4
